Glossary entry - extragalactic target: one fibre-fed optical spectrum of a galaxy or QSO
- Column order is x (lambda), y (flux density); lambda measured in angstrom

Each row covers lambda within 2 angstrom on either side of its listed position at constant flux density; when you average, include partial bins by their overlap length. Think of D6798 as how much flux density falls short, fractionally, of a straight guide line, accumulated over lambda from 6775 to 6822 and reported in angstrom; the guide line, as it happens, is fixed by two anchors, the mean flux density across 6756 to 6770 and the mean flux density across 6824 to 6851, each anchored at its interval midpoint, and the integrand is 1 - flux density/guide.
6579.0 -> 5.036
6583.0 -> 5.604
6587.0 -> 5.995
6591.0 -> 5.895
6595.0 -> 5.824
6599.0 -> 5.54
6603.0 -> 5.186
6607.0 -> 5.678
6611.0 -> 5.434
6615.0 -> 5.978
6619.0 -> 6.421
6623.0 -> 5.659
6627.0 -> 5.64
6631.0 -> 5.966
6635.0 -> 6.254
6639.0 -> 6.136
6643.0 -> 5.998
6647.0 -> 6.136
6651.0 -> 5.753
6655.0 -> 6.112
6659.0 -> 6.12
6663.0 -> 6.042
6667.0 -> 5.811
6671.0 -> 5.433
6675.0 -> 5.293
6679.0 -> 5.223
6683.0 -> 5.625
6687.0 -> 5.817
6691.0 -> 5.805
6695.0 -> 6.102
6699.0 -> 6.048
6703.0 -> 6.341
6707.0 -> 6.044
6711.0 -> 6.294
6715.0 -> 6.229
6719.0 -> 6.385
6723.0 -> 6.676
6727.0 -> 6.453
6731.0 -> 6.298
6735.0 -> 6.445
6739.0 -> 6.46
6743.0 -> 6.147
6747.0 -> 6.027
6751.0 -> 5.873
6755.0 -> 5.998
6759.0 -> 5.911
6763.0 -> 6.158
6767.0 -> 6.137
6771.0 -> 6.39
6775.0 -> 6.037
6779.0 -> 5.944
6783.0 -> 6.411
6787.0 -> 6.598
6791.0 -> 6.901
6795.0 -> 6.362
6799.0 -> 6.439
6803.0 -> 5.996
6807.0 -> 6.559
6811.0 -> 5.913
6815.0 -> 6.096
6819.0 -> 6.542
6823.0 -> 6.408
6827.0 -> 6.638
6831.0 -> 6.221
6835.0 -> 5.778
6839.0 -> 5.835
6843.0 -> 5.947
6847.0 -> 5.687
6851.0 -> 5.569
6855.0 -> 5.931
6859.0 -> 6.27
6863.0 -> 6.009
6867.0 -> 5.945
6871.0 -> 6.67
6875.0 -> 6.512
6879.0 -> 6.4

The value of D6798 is -2.2 angstrom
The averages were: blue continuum 6.09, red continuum 6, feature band 6.33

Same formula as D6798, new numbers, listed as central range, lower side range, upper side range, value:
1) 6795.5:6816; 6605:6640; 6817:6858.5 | -0.6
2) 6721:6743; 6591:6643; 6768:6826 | -1.0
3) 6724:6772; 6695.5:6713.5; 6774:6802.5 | 0.6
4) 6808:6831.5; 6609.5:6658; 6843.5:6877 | -1.0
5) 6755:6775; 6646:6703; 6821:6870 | -0.6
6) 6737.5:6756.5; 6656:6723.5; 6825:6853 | -0.5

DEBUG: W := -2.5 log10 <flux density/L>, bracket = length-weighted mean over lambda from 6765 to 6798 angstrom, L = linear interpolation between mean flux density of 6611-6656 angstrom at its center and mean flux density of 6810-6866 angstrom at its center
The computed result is -0.05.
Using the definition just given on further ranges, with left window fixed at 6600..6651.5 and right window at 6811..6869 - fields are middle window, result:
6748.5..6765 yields 0.00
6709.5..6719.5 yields -0.06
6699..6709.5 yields -0.04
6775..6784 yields -0.02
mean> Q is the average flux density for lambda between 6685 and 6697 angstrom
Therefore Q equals 5.91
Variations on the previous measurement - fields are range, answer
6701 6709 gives 6.19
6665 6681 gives 5.44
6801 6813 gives 6.16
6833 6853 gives 5.76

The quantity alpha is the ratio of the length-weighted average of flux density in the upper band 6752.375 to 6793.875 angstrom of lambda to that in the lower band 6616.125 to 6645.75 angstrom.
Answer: 1.04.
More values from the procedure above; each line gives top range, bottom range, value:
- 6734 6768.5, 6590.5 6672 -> 1.04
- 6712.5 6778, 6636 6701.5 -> 1.06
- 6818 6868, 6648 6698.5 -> 1.05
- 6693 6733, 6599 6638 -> 1.08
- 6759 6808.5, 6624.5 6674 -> 1.06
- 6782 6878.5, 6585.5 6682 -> 1.07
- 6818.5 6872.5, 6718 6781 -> 0.98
